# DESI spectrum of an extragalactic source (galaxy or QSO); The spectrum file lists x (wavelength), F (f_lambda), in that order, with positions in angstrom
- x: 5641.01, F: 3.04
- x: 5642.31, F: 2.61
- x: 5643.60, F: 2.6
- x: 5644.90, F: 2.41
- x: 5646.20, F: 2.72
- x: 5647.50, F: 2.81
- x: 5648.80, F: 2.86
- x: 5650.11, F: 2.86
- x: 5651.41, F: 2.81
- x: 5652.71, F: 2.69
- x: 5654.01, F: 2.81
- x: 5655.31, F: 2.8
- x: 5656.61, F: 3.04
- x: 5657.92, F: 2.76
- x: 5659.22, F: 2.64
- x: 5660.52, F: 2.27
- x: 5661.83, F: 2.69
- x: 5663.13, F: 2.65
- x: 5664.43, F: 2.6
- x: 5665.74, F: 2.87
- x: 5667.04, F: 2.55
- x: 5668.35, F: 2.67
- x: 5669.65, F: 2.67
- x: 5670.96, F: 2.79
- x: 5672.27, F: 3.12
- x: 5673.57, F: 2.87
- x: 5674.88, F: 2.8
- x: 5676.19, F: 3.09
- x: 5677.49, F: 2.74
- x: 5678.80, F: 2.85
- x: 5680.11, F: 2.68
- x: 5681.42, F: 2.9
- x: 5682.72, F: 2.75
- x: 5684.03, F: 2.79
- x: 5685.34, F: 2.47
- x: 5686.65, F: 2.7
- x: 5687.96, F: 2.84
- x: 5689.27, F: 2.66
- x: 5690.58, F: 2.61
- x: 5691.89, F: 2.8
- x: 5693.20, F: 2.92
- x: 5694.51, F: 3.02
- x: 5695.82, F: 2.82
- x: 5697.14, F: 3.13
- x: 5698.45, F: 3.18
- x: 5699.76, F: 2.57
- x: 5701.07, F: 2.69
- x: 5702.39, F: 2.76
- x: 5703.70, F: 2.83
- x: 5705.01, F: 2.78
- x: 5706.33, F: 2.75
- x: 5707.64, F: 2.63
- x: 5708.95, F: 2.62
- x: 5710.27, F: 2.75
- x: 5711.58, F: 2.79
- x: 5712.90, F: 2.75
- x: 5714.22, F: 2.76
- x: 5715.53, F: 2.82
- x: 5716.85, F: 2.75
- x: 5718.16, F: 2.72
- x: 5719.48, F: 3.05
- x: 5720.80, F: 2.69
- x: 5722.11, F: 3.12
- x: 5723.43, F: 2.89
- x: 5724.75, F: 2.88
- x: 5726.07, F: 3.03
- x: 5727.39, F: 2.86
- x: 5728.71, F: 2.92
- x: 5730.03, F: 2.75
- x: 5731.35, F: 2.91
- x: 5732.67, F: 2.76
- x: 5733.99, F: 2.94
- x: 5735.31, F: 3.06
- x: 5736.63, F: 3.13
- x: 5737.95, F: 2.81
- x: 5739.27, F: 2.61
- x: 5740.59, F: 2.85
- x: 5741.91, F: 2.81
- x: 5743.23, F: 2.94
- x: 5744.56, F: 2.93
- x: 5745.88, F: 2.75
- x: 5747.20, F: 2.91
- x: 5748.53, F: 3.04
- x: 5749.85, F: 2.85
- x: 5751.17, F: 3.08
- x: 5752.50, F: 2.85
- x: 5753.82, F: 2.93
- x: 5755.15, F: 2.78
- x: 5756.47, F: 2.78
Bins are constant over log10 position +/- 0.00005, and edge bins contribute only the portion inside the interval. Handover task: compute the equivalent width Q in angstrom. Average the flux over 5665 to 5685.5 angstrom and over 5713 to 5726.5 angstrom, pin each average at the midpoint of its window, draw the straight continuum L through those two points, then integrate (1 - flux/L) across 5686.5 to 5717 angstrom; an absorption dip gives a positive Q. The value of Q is 0.5 angstrom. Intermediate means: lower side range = 2.79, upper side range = 2.86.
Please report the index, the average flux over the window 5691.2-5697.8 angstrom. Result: 2.94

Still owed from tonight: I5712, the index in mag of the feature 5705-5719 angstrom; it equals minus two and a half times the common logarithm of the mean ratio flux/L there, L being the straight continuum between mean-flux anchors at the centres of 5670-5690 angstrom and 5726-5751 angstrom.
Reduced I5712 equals 0.042 mag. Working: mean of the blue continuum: 2.8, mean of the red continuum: 2.89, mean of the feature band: 2.74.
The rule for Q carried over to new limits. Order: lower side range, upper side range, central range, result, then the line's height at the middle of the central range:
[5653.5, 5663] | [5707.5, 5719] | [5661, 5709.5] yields -0.9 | 2.73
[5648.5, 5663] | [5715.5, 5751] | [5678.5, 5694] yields 0.3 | 2.8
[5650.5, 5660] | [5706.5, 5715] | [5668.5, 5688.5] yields -0.3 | 2.76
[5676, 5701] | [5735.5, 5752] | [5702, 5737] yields 0.2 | 2.86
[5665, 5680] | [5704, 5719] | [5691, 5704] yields -0.5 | 2.77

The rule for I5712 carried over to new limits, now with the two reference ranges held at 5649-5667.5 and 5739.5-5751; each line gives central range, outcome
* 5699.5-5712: 0.035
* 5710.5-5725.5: -0.001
